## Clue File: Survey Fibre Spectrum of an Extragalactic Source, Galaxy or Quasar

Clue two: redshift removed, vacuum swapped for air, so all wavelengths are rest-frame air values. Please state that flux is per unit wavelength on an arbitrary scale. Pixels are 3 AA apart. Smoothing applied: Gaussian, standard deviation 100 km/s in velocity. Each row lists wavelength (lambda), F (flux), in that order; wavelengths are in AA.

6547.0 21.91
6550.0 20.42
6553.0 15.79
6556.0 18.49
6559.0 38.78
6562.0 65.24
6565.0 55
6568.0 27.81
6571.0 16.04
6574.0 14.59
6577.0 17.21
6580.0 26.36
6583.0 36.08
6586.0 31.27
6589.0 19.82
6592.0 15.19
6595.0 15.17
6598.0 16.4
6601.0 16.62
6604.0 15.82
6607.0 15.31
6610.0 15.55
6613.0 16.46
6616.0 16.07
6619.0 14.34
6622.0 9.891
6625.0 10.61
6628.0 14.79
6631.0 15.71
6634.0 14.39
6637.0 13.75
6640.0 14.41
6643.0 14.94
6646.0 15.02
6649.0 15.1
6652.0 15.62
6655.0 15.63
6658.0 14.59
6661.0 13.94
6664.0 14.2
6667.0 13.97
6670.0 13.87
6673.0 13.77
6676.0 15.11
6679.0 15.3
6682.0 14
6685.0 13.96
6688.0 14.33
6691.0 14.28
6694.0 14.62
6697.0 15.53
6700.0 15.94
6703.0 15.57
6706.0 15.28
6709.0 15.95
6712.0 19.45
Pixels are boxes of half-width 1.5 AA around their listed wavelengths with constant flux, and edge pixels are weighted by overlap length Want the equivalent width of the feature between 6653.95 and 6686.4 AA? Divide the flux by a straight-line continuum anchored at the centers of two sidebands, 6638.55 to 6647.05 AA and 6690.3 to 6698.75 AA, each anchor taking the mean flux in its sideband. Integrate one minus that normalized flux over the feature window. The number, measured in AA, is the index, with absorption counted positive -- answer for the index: 1.01 AA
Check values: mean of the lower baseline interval 14.8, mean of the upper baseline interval 14.9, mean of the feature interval 14.4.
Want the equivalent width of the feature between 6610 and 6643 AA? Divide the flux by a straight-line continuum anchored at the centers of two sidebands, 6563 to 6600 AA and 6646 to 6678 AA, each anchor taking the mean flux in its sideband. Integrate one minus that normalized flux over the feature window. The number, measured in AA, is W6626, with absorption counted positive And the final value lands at 8.4 AA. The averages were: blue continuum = 24.7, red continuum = 14.6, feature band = 14.2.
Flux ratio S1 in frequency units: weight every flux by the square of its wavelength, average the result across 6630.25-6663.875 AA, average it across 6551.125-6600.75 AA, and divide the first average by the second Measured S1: 0.6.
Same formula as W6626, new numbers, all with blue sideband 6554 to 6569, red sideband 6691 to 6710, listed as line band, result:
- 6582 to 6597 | 5.4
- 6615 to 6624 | 5.1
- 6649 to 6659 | 3.6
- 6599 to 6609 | 5.2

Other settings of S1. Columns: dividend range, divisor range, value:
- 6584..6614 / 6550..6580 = 0.63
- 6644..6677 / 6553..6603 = 0.57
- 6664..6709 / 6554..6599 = 0.55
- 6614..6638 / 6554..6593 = 0.48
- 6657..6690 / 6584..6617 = 0.81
